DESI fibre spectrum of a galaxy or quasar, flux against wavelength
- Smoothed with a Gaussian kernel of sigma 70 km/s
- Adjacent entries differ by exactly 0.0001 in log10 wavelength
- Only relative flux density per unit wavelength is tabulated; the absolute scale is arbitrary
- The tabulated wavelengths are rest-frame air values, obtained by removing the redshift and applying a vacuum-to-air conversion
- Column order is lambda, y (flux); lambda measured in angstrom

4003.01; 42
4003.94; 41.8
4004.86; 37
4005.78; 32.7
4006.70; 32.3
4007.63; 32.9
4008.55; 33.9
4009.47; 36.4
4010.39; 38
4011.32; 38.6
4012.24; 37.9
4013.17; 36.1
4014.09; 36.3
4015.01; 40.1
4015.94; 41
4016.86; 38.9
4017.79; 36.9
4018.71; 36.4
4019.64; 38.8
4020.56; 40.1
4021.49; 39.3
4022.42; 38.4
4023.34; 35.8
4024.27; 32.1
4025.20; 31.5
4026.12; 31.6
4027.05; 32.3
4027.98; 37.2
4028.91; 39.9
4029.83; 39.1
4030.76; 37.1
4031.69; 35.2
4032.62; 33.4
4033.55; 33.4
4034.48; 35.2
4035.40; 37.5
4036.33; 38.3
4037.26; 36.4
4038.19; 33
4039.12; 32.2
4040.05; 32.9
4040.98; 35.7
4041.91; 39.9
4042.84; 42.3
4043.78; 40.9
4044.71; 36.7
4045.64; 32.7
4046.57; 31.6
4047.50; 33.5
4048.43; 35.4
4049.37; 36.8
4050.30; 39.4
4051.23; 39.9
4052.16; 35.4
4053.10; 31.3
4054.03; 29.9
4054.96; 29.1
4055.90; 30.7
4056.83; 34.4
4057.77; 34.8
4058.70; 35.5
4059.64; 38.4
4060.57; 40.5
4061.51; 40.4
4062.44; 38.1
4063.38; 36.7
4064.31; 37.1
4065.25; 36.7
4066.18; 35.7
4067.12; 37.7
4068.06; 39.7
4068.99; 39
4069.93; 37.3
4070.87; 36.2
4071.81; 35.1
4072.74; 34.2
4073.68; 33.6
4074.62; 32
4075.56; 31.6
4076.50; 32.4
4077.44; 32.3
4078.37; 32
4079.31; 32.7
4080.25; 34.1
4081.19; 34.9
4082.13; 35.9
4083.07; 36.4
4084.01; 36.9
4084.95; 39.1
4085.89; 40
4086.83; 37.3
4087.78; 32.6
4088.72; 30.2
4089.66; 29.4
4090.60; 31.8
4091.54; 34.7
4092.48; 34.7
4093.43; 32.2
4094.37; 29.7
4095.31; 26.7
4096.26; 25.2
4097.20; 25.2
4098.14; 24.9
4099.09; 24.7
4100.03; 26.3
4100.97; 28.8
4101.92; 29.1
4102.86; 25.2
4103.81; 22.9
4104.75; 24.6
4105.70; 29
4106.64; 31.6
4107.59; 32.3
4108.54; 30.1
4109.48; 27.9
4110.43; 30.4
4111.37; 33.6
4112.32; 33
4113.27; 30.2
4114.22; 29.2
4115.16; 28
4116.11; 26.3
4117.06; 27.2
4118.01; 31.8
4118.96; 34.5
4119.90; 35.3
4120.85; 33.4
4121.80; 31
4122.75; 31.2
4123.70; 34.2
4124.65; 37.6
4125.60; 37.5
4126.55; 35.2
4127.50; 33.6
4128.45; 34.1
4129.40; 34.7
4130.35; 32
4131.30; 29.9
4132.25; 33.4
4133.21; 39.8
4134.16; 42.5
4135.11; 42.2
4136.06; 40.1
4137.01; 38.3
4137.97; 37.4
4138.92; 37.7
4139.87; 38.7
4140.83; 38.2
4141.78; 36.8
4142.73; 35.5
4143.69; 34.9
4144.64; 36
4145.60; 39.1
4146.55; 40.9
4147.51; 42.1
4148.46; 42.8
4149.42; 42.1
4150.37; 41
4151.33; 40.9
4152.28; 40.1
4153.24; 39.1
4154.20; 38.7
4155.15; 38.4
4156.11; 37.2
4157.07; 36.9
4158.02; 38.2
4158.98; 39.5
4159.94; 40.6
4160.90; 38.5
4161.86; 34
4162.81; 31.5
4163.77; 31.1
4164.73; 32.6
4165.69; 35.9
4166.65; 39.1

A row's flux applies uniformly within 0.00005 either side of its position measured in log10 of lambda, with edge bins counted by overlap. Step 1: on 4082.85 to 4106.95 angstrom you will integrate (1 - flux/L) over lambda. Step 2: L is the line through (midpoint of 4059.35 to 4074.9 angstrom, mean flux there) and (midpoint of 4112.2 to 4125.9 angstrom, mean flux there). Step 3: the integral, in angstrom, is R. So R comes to 2.9 angstrom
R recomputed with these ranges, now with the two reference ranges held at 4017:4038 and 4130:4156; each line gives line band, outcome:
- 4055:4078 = 0.78 angstrom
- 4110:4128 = 2.71 angstrom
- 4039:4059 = 0.83 angstrom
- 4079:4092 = 0.90 angstrom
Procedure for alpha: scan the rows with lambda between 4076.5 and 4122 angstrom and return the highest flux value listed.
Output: 40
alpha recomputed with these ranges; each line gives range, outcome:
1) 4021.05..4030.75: 39.9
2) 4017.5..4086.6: 42.3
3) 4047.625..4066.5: 40.5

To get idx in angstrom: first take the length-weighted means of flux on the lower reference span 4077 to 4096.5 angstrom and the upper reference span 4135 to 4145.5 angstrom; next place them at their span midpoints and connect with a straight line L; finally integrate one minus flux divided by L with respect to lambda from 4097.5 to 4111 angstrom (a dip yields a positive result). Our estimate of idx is 2.7 angstrom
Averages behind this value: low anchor 33.4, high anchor 37.7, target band 27.7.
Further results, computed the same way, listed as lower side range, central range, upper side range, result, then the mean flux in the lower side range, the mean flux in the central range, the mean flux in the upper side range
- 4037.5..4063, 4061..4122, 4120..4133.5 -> 4.4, 35.6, 32.3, 34.1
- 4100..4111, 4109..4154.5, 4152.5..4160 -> -2.7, 28.3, 35.6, 38.5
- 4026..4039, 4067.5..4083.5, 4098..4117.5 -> -1.6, 35.7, 34.7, 28.4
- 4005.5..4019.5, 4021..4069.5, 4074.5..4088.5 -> -0.3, 36.7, 35.9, 34.7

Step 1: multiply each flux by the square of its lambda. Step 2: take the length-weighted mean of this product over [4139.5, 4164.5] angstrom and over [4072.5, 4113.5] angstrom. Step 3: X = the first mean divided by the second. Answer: 1.26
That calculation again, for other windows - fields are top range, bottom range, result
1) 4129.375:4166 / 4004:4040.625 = 1.11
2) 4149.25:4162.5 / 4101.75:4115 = 1.36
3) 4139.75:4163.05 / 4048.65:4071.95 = 1.11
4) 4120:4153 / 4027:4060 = 1.10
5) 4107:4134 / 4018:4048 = 0.94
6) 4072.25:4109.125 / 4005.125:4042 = 0.89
